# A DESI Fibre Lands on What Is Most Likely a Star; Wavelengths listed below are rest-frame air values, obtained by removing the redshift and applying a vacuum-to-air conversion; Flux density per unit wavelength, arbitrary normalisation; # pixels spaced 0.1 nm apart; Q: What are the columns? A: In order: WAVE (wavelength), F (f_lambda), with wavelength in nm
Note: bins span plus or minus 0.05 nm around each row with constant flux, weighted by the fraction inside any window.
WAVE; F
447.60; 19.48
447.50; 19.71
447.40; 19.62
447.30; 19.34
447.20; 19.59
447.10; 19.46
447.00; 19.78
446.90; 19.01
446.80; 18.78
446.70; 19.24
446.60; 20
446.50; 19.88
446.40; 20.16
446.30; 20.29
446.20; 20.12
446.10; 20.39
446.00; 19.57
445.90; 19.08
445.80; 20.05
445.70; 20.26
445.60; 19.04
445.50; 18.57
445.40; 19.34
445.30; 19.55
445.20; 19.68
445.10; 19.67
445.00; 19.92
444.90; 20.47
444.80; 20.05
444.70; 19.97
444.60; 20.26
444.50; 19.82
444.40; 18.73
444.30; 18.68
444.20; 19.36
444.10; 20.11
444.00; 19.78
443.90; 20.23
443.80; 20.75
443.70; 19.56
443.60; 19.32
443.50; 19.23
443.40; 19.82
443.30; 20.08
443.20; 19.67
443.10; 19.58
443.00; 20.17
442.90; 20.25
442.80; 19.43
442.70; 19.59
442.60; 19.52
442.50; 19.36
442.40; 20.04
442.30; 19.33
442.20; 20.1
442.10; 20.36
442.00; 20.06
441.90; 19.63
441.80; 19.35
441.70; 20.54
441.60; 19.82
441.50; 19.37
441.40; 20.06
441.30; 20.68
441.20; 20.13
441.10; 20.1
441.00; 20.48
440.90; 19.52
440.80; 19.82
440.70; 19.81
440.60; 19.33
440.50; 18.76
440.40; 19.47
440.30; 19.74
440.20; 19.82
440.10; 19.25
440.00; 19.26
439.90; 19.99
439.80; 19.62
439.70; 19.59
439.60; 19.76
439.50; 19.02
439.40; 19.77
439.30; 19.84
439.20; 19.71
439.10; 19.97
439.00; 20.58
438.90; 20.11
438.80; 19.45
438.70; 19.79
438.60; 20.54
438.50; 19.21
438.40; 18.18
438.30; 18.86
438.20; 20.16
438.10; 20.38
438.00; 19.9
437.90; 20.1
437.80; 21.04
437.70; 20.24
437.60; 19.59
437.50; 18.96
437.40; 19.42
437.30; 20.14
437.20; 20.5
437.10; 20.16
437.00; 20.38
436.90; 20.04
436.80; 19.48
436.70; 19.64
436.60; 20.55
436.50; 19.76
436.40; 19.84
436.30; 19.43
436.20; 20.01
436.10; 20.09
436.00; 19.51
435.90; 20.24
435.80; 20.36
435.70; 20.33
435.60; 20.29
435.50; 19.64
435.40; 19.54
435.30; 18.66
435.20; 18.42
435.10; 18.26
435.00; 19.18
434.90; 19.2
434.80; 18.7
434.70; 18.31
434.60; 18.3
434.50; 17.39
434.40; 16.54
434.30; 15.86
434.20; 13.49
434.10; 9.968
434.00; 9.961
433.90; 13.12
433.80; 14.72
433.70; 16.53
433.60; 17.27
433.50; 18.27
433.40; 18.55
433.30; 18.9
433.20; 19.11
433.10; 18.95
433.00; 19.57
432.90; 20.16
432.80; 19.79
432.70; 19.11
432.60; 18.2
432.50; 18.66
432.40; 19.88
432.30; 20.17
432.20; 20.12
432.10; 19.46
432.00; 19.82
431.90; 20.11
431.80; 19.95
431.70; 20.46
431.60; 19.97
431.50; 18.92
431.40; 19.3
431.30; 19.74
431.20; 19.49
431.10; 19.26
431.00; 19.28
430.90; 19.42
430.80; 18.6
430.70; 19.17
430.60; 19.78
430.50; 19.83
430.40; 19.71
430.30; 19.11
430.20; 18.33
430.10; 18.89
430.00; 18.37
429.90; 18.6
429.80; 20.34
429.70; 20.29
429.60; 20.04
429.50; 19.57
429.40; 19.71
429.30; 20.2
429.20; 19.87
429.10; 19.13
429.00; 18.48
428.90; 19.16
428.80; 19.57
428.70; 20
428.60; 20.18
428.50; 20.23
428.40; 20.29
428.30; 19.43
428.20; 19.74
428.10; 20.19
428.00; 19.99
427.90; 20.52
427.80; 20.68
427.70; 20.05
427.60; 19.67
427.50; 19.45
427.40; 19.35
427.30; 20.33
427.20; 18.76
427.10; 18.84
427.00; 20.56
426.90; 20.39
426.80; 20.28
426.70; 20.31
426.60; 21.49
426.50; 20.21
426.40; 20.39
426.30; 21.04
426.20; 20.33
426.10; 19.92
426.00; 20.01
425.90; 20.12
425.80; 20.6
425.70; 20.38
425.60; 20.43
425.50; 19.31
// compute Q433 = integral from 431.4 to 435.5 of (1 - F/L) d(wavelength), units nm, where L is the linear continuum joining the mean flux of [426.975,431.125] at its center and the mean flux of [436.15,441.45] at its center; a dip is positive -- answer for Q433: 0.34 nm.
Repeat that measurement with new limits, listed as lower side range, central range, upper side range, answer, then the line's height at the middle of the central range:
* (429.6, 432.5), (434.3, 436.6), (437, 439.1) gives 0.070 nm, 19.7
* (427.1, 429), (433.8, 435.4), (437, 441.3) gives 0.274 nm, 19.8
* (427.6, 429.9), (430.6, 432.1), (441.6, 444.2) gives 0.024 nm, 19.9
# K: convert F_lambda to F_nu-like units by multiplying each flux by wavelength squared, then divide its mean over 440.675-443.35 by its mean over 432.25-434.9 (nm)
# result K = 1.19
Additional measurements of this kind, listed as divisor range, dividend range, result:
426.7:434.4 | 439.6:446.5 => 1.10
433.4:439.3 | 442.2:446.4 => 1.09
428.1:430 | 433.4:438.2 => 0.97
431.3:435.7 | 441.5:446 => 1.14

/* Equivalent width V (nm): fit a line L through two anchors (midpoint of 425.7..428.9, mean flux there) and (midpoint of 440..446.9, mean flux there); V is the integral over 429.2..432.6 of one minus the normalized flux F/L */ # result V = 0.08 nm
